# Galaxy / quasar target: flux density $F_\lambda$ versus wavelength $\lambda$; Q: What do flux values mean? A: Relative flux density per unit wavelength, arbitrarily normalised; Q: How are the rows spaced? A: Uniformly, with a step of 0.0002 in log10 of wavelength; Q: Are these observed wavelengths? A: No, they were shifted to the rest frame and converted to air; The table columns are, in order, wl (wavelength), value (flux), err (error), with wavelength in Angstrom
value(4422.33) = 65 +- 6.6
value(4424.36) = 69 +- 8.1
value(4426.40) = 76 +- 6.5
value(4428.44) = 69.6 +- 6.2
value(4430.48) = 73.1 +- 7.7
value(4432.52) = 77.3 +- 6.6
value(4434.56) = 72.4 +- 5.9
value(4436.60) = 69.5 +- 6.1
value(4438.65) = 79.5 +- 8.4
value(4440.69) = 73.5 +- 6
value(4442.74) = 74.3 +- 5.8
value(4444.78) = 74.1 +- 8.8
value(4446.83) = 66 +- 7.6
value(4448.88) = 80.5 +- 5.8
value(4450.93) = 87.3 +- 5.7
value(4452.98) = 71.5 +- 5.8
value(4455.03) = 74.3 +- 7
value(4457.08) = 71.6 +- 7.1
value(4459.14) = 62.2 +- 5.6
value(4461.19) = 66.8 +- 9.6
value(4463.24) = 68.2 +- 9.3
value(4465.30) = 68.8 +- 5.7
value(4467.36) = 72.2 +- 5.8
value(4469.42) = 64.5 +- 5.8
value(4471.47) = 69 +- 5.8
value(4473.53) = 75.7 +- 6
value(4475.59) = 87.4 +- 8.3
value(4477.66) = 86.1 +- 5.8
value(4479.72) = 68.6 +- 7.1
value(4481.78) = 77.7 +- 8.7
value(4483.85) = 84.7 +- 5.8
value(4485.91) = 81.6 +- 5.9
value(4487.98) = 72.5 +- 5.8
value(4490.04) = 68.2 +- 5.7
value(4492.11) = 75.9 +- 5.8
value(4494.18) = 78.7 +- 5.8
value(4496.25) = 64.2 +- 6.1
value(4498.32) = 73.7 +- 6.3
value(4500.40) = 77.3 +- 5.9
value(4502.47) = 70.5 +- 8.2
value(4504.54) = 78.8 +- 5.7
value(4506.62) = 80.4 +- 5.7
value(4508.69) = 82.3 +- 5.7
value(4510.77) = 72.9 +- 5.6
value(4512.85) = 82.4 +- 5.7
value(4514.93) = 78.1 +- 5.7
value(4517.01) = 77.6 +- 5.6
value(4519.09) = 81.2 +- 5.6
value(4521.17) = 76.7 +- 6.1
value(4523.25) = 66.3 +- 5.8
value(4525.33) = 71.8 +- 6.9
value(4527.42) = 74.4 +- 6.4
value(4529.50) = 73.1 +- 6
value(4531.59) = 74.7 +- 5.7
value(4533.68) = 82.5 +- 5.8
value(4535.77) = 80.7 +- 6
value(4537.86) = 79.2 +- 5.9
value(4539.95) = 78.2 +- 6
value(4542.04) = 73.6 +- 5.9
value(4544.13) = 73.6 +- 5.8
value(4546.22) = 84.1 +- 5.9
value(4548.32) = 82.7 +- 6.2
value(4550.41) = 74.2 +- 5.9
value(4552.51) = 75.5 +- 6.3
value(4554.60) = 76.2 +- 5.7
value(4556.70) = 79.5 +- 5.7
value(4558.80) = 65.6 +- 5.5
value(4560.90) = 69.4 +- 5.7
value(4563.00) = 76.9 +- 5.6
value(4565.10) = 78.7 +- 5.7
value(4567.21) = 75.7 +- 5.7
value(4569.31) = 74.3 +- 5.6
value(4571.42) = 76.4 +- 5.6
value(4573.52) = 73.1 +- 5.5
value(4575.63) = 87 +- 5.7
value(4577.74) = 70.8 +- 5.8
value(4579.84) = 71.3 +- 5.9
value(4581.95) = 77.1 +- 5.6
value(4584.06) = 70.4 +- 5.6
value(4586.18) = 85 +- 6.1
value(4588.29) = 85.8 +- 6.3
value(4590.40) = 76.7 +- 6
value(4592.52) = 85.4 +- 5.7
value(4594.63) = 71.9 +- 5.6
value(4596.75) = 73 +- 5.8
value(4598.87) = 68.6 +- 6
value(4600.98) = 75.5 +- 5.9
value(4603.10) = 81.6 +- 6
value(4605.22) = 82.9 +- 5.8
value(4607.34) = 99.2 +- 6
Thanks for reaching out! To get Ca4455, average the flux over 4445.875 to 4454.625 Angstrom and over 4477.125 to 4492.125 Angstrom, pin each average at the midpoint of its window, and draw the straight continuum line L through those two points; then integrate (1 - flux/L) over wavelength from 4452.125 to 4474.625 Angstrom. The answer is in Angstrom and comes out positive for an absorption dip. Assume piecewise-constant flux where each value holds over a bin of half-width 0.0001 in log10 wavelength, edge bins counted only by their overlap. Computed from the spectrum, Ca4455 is 2.02 Angstrom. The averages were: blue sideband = 76.3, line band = 69.6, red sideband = 76.7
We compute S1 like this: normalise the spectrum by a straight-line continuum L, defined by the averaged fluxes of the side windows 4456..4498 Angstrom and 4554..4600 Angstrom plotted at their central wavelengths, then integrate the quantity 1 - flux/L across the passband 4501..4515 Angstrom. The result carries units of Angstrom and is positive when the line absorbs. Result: -0.7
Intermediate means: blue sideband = 73.3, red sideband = 75.9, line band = 77.9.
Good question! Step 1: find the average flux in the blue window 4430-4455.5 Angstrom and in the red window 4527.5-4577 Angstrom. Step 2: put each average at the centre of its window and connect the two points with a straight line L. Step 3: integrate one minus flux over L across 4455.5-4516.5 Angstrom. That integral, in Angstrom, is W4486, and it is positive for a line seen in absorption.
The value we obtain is 0.9 Angstrom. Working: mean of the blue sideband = 74.9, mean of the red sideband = 76.6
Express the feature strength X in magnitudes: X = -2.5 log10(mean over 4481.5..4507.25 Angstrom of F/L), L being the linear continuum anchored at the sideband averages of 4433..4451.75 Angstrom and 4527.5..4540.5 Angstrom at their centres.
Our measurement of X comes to 0.02 mag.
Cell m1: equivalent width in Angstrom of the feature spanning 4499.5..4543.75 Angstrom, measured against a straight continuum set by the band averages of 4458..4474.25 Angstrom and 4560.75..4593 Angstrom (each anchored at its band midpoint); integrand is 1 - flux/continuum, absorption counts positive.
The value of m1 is -2.4 Angstrom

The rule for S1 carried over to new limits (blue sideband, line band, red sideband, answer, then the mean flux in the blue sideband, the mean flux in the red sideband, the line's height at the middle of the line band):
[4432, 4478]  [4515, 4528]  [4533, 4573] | 0.11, 73.4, 76.6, 75.5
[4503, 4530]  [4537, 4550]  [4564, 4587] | -0.33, 76.6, 76.2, 76.4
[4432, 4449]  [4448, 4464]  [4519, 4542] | 0.27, 73.7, 75.9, 74.1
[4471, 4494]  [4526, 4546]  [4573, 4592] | 0.17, 77.3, 77.8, 77.6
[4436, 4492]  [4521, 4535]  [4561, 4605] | 0.24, 74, 76.7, 75.5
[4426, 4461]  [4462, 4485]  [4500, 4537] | 0.01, 73.5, 76.8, 74.8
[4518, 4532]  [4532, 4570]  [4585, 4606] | -0.51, 74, 78.5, 75.7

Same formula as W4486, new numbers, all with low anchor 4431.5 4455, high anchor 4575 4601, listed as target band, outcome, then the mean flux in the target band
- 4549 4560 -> 0.3 Angstrom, 74.4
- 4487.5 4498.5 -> 0.5 Angstrom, 72.1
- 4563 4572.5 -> 0.0 Angstrom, 76.3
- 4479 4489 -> -0.2 Angstrom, 77.3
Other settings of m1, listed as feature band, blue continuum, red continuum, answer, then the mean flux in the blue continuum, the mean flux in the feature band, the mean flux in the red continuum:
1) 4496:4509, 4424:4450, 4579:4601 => -0.13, 73.6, 75.6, 76.5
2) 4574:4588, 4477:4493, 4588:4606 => 0.03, 76.7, 77.2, 77.5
